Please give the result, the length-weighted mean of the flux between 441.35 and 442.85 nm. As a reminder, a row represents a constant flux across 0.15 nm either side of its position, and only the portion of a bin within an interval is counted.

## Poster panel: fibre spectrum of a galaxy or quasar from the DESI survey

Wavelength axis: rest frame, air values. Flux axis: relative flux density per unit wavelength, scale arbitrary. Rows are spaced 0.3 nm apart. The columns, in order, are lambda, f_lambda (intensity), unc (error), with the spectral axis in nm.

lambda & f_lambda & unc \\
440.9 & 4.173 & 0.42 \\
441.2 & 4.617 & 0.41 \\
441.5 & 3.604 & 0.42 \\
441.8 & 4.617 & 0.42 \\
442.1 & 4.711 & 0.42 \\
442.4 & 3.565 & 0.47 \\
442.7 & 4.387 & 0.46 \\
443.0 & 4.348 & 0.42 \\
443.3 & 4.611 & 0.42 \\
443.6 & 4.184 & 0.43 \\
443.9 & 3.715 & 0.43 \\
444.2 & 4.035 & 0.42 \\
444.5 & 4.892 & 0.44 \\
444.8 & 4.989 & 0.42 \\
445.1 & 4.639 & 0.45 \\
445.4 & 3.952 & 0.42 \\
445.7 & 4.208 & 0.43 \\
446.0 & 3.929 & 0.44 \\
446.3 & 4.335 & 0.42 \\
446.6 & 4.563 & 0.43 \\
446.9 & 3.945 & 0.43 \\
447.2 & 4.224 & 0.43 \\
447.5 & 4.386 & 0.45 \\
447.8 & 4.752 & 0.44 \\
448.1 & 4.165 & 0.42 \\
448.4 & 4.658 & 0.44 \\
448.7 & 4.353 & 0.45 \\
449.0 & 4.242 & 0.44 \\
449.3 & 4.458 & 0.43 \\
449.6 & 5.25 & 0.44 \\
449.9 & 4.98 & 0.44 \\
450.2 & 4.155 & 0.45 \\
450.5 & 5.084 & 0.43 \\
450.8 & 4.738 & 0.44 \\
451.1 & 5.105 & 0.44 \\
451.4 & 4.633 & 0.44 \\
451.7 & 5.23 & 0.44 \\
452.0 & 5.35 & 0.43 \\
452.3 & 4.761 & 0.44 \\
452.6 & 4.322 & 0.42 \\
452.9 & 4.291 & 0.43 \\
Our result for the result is 4.18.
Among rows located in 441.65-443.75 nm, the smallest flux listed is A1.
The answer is 3.565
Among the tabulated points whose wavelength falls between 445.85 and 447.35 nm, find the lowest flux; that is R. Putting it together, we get 3.929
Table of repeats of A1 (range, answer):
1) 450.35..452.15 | 4.633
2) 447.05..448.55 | 4.165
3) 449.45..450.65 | 4.155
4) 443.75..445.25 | 3.715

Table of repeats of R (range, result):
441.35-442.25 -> 3.604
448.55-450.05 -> 4.242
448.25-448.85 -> 4.353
